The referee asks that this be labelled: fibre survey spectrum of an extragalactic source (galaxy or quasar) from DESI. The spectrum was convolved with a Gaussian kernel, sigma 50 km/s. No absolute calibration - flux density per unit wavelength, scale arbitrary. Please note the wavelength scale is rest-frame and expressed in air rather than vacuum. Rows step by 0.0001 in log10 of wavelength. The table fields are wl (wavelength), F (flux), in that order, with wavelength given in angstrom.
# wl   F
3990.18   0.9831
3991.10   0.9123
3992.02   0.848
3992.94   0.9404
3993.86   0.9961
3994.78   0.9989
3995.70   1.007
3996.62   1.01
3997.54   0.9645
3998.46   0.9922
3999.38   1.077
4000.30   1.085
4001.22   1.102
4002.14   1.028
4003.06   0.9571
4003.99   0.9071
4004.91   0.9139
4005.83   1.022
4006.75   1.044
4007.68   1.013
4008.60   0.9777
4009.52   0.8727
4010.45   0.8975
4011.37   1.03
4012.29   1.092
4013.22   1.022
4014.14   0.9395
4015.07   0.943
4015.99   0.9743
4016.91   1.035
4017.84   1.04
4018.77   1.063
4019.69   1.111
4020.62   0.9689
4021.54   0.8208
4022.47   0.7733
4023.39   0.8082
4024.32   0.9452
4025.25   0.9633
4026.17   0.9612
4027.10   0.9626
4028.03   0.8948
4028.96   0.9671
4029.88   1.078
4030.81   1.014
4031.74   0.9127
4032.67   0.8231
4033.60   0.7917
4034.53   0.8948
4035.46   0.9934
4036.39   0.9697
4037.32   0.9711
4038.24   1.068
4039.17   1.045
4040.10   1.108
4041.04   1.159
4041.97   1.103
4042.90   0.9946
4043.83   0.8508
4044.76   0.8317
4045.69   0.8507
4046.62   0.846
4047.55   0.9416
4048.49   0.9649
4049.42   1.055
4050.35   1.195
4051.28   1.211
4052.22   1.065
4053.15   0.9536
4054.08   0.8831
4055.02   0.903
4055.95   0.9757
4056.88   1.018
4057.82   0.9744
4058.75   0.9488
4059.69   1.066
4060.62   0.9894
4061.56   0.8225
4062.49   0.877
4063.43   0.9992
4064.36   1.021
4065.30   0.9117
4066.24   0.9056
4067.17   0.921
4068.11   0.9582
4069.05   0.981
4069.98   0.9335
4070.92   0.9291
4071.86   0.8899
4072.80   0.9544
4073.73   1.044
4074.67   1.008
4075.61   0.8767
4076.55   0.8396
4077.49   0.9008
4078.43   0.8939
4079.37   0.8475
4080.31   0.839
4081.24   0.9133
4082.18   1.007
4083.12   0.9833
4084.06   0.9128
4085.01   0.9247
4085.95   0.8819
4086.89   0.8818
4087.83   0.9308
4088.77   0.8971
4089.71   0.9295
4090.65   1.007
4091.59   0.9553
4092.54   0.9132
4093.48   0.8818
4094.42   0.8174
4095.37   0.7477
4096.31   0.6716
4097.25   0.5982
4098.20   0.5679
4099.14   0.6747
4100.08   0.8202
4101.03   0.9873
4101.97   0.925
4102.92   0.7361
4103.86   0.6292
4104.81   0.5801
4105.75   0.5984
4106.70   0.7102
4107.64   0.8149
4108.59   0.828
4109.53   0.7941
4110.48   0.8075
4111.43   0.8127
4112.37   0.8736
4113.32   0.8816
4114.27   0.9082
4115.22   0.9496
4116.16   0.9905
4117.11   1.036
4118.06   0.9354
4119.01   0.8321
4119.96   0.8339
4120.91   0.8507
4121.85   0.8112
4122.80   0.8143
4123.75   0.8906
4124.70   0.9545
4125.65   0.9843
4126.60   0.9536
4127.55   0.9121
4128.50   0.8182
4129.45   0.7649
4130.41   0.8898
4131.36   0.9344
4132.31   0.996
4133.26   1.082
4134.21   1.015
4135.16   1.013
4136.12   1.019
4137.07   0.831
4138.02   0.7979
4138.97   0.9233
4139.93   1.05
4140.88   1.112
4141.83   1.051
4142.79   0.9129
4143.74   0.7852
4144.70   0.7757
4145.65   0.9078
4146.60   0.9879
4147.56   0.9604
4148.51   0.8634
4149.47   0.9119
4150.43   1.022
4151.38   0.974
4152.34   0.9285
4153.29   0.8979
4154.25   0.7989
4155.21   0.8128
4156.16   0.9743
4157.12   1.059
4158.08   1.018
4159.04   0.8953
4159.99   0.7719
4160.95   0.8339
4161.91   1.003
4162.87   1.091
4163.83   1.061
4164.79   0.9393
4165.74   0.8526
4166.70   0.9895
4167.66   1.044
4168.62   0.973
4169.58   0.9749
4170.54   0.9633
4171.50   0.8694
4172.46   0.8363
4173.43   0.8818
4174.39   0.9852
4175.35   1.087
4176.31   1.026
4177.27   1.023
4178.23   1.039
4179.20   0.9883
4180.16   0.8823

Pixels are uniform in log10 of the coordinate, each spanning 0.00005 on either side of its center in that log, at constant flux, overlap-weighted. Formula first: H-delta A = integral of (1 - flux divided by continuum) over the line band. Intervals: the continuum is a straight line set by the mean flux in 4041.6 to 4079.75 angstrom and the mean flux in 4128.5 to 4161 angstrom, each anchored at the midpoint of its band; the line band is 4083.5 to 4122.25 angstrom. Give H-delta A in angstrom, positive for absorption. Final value 4.5 angstrom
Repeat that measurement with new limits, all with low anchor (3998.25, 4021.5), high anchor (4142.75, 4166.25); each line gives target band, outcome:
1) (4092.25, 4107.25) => 3.4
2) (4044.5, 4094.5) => 1.3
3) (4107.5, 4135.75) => 1.2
